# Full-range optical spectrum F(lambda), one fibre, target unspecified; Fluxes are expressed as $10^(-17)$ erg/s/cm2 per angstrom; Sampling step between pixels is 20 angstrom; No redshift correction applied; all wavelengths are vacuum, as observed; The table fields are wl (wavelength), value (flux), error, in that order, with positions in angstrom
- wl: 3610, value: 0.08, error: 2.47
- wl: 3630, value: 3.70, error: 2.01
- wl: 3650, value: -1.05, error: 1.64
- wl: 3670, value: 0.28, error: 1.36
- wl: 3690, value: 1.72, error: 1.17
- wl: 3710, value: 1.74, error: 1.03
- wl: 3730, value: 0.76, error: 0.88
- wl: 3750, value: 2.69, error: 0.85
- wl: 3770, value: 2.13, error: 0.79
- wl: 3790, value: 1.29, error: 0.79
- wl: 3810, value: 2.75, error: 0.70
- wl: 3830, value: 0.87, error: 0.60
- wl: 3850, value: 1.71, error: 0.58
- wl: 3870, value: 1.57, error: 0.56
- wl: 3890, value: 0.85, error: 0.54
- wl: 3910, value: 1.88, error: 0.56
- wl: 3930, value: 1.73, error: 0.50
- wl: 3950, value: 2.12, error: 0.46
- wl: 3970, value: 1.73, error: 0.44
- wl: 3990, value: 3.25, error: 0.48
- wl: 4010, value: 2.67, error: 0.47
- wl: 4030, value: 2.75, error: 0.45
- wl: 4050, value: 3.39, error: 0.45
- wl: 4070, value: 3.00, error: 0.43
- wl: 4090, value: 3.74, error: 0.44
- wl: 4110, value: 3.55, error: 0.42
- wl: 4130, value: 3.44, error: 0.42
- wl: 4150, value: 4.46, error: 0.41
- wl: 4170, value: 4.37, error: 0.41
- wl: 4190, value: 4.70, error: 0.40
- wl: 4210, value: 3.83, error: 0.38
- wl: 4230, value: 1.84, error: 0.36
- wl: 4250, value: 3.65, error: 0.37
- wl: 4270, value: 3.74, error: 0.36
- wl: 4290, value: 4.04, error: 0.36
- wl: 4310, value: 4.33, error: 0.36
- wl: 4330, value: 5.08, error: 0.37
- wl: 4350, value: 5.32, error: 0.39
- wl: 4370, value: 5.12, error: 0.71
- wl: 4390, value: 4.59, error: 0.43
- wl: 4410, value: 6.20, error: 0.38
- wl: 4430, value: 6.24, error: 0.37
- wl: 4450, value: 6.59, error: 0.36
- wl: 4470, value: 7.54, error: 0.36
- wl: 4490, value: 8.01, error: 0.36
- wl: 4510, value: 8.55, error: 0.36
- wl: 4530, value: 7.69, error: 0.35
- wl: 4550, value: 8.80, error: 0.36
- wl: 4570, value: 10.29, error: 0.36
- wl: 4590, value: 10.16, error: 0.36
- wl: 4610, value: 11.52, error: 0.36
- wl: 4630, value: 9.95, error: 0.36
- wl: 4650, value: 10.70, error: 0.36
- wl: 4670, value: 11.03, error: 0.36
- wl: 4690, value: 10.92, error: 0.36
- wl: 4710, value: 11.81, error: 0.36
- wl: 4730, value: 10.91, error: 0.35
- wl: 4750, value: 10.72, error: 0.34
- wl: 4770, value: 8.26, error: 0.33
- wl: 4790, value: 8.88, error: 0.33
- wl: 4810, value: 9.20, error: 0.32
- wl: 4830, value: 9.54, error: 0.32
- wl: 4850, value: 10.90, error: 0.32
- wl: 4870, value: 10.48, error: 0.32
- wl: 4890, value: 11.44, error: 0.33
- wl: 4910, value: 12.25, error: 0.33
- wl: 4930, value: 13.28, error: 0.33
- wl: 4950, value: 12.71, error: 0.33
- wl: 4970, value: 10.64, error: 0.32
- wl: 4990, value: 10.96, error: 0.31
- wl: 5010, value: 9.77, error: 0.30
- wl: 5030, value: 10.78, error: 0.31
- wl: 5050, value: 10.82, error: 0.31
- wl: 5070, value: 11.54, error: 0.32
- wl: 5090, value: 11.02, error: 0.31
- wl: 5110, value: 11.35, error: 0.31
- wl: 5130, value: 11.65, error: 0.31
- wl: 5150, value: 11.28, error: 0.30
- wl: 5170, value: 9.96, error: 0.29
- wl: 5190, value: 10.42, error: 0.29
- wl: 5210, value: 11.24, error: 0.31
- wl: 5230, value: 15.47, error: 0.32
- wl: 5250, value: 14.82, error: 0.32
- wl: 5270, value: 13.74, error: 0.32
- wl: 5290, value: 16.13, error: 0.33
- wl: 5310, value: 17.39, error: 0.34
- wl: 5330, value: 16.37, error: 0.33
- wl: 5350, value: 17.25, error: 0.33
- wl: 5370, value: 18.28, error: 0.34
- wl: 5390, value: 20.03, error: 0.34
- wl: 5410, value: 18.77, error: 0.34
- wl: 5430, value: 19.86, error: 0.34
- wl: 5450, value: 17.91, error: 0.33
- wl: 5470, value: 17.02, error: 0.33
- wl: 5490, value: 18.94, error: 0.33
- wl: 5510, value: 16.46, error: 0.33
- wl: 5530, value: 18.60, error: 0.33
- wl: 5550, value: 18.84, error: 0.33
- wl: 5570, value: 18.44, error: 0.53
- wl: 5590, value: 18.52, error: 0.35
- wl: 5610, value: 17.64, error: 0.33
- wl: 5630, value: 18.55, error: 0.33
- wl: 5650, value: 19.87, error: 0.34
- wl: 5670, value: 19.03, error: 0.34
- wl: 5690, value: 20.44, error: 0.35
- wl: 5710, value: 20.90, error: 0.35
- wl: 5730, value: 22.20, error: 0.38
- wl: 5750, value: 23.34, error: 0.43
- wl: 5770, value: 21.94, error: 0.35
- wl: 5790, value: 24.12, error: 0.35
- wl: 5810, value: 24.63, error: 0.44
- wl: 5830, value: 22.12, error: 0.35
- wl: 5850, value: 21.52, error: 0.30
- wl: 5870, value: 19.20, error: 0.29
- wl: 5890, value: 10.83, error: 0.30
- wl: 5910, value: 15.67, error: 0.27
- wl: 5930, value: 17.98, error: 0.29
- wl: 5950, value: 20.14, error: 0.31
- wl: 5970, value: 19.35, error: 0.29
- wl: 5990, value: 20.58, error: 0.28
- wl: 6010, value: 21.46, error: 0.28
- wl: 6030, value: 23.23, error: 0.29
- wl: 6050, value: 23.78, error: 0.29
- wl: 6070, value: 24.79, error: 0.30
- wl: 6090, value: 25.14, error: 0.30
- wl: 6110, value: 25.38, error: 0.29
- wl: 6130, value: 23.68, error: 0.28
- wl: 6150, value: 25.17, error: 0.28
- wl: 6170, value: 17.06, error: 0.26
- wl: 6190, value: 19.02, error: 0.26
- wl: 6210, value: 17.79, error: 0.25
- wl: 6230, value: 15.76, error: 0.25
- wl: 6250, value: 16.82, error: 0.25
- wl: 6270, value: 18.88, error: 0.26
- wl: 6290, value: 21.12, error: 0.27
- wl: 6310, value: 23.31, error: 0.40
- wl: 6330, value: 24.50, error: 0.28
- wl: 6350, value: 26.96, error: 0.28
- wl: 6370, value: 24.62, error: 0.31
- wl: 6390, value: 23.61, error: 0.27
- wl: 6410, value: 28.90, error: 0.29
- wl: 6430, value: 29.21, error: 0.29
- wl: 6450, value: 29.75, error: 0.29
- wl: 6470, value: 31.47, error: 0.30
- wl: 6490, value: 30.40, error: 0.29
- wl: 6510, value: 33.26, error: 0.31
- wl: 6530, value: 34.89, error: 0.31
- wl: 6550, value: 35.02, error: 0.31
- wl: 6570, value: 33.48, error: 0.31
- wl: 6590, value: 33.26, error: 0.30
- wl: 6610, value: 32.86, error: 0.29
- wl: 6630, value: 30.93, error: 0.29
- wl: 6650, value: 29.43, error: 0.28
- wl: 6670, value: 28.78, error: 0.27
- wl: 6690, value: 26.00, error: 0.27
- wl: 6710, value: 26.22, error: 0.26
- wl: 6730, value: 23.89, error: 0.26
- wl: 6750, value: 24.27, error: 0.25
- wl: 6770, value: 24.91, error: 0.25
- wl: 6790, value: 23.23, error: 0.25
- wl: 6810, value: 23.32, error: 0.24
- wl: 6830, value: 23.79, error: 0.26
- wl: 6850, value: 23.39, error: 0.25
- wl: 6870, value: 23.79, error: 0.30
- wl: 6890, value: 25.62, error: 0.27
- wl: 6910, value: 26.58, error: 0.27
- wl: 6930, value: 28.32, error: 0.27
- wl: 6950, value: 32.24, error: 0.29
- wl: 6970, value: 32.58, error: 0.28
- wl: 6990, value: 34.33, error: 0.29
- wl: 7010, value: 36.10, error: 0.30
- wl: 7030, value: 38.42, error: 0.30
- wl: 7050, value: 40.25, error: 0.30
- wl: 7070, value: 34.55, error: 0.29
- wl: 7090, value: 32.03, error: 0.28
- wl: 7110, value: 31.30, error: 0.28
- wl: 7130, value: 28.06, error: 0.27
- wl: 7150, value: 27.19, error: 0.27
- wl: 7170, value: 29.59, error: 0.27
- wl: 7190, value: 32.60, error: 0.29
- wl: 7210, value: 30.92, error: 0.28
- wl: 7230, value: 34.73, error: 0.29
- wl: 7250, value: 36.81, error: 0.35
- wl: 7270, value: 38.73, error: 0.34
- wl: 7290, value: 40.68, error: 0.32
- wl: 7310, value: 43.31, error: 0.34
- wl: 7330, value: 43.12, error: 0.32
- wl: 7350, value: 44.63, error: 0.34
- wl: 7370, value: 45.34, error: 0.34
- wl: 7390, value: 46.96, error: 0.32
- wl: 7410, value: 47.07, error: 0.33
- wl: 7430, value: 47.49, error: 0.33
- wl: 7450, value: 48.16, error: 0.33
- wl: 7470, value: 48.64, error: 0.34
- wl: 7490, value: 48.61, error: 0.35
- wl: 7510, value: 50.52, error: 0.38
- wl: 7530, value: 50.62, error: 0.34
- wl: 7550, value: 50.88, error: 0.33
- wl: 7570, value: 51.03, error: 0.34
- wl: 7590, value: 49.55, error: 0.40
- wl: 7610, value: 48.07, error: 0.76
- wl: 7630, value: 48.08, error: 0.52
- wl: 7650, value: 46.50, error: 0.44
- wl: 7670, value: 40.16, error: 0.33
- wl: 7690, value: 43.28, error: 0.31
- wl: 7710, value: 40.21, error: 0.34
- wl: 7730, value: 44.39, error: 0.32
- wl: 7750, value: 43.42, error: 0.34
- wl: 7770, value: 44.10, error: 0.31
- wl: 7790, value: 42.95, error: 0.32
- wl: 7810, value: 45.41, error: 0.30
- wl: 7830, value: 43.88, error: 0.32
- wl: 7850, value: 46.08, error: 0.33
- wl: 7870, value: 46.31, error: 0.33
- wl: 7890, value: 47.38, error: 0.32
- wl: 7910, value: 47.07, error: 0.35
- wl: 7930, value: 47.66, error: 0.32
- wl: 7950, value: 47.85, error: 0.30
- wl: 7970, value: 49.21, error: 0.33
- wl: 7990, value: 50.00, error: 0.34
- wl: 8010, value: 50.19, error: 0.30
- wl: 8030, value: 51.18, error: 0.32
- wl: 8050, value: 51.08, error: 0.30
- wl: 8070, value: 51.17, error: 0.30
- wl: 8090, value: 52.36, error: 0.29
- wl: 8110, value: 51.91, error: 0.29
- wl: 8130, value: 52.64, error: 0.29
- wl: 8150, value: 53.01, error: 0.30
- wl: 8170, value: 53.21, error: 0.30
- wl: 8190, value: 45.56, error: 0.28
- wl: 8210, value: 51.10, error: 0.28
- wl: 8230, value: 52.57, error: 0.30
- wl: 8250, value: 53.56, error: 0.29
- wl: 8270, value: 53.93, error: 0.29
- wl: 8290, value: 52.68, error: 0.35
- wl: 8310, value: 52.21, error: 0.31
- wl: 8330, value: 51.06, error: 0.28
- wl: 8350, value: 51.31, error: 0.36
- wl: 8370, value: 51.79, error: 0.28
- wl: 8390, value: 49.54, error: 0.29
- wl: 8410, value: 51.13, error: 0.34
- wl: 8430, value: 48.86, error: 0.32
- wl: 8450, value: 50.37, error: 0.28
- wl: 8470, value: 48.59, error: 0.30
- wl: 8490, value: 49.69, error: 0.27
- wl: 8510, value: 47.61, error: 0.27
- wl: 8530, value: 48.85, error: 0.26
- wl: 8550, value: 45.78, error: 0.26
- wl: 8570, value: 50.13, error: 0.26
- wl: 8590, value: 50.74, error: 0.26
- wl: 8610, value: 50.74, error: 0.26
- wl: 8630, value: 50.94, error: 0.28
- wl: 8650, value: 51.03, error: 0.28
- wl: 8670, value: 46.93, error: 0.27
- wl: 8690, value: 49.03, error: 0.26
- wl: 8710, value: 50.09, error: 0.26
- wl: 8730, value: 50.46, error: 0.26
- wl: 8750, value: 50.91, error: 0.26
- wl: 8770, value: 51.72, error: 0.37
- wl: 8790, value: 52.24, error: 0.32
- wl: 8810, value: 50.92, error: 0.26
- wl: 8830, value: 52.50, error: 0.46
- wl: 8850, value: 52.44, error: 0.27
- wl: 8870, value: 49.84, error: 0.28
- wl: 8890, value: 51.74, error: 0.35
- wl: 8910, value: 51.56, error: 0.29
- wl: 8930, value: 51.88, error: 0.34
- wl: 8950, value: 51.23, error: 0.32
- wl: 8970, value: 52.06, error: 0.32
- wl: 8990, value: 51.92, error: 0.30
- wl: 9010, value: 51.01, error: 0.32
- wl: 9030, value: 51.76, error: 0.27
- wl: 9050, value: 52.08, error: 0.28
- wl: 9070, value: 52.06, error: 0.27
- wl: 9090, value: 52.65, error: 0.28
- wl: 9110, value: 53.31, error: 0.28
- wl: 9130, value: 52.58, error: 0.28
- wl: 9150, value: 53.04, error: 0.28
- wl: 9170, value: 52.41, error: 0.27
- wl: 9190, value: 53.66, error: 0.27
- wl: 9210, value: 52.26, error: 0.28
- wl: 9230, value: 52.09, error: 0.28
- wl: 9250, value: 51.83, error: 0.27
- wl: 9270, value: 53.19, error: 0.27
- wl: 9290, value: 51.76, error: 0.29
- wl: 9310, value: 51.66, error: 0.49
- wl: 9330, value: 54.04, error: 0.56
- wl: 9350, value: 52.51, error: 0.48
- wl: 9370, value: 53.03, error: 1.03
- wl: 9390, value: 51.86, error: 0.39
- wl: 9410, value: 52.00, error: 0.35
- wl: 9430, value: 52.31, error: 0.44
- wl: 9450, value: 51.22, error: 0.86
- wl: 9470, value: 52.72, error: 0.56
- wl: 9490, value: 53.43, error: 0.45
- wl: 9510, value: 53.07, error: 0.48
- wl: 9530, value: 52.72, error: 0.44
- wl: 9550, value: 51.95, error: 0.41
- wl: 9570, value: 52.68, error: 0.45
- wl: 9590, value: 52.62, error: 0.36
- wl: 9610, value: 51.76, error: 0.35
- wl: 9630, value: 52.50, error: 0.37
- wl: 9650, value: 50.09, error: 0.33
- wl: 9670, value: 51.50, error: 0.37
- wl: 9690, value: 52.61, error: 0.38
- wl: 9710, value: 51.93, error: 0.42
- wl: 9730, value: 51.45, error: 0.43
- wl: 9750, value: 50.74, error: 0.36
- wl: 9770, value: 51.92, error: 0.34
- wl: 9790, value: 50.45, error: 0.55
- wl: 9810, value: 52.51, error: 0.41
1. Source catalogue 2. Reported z 0.00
